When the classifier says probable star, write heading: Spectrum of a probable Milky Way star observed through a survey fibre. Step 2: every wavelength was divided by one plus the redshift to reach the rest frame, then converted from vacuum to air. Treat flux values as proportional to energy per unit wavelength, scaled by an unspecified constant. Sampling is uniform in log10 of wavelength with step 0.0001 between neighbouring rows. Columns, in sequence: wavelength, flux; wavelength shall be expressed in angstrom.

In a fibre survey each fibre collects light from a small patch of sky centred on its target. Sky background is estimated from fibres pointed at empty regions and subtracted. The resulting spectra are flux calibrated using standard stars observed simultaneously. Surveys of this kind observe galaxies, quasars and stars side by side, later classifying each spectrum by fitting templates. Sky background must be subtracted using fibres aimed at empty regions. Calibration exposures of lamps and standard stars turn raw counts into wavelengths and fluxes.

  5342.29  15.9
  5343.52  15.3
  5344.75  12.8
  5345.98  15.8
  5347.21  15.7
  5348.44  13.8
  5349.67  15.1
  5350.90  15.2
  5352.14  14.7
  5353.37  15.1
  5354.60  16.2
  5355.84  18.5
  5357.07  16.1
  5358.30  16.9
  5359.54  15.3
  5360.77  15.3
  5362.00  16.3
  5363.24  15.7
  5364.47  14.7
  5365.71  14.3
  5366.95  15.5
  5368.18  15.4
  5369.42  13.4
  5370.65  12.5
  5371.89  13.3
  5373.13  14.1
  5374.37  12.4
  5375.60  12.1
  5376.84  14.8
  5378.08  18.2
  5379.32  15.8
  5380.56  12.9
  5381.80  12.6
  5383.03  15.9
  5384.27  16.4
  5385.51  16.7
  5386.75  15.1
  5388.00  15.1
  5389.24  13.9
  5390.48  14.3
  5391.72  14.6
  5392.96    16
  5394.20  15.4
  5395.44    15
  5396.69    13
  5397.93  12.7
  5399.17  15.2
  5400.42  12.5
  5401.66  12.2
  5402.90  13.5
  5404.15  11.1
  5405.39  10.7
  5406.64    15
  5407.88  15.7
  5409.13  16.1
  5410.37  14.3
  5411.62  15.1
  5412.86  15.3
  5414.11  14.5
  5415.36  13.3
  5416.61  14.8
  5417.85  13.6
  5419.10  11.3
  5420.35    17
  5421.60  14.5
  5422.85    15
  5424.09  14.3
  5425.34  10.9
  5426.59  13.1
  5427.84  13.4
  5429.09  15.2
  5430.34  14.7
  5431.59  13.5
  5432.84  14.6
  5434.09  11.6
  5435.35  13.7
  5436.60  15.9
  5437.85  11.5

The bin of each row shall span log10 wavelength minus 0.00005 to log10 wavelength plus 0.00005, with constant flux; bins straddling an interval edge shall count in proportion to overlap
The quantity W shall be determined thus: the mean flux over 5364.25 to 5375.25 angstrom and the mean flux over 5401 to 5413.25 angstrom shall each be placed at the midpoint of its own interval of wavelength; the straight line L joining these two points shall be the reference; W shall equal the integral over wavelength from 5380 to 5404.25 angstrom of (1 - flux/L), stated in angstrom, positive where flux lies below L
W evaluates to -0.7 angstrom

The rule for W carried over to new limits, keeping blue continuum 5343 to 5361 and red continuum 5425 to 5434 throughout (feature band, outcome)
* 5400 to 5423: 0.1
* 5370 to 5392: 0.4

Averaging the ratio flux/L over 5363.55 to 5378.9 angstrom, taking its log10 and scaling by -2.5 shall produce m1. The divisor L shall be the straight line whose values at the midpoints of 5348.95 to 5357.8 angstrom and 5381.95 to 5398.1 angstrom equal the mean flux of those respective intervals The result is 0.08 mag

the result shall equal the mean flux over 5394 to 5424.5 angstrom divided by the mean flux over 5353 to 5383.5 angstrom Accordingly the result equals 0.9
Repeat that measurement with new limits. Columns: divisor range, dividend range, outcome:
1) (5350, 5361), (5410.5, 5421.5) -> 0.90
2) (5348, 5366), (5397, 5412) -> 0.88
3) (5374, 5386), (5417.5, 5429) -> 0.93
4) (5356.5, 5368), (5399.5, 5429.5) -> 0.89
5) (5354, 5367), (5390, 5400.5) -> 0.91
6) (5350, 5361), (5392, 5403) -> 0.88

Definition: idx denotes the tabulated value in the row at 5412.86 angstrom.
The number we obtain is 15.3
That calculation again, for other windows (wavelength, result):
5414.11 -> 14.5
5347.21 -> 15.7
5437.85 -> 11.5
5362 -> 16.3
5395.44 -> 15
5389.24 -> 13.9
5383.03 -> 15.9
